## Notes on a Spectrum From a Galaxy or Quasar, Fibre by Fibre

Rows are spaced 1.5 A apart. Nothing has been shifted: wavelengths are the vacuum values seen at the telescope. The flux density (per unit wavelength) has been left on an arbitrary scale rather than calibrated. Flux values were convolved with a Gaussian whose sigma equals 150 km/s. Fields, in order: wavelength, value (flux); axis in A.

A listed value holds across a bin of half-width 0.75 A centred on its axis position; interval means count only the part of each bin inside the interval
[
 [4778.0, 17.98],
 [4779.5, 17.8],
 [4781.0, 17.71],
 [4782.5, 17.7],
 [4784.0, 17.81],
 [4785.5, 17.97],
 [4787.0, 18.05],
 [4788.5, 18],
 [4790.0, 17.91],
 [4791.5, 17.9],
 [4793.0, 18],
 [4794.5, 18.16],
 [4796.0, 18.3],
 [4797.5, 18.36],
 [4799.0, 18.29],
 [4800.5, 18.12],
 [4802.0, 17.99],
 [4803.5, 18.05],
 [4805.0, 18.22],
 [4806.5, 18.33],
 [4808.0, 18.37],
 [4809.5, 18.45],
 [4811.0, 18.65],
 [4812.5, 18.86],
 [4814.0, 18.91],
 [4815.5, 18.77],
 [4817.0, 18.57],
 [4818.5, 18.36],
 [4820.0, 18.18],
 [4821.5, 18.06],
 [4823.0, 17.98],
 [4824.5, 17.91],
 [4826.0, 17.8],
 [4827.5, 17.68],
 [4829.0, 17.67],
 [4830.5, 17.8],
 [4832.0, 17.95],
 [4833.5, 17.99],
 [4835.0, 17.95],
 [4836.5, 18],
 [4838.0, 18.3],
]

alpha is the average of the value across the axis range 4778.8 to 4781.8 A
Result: 17.8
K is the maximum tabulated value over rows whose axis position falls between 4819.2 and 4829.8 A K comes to 18.18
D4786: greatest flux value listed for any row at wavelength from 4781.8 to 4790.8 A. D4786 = 18.05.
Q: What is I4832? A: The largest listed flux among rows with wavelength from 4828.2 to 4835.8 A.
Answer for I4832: 17.99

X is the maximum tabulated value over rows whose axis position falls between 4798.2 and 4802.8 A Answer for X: 18.29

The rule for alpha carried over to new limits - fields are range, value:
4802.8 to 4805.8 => 18.1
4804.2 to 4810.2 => 18.3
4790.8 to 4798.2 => 18.1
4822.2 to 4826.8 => 17.9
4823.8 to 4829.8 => 17.8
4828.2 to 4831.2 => 17.7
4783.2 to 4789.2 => 18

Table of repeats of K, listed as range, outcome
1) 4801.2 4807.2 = 18.33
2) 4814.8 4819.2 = 18.77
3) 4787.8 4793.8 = 18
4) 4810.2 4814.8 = 18.91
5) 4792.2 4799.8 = 18.36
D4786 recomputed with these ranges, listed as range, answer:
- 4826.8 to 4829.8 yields 17.68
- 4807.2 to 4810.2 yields 18.45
